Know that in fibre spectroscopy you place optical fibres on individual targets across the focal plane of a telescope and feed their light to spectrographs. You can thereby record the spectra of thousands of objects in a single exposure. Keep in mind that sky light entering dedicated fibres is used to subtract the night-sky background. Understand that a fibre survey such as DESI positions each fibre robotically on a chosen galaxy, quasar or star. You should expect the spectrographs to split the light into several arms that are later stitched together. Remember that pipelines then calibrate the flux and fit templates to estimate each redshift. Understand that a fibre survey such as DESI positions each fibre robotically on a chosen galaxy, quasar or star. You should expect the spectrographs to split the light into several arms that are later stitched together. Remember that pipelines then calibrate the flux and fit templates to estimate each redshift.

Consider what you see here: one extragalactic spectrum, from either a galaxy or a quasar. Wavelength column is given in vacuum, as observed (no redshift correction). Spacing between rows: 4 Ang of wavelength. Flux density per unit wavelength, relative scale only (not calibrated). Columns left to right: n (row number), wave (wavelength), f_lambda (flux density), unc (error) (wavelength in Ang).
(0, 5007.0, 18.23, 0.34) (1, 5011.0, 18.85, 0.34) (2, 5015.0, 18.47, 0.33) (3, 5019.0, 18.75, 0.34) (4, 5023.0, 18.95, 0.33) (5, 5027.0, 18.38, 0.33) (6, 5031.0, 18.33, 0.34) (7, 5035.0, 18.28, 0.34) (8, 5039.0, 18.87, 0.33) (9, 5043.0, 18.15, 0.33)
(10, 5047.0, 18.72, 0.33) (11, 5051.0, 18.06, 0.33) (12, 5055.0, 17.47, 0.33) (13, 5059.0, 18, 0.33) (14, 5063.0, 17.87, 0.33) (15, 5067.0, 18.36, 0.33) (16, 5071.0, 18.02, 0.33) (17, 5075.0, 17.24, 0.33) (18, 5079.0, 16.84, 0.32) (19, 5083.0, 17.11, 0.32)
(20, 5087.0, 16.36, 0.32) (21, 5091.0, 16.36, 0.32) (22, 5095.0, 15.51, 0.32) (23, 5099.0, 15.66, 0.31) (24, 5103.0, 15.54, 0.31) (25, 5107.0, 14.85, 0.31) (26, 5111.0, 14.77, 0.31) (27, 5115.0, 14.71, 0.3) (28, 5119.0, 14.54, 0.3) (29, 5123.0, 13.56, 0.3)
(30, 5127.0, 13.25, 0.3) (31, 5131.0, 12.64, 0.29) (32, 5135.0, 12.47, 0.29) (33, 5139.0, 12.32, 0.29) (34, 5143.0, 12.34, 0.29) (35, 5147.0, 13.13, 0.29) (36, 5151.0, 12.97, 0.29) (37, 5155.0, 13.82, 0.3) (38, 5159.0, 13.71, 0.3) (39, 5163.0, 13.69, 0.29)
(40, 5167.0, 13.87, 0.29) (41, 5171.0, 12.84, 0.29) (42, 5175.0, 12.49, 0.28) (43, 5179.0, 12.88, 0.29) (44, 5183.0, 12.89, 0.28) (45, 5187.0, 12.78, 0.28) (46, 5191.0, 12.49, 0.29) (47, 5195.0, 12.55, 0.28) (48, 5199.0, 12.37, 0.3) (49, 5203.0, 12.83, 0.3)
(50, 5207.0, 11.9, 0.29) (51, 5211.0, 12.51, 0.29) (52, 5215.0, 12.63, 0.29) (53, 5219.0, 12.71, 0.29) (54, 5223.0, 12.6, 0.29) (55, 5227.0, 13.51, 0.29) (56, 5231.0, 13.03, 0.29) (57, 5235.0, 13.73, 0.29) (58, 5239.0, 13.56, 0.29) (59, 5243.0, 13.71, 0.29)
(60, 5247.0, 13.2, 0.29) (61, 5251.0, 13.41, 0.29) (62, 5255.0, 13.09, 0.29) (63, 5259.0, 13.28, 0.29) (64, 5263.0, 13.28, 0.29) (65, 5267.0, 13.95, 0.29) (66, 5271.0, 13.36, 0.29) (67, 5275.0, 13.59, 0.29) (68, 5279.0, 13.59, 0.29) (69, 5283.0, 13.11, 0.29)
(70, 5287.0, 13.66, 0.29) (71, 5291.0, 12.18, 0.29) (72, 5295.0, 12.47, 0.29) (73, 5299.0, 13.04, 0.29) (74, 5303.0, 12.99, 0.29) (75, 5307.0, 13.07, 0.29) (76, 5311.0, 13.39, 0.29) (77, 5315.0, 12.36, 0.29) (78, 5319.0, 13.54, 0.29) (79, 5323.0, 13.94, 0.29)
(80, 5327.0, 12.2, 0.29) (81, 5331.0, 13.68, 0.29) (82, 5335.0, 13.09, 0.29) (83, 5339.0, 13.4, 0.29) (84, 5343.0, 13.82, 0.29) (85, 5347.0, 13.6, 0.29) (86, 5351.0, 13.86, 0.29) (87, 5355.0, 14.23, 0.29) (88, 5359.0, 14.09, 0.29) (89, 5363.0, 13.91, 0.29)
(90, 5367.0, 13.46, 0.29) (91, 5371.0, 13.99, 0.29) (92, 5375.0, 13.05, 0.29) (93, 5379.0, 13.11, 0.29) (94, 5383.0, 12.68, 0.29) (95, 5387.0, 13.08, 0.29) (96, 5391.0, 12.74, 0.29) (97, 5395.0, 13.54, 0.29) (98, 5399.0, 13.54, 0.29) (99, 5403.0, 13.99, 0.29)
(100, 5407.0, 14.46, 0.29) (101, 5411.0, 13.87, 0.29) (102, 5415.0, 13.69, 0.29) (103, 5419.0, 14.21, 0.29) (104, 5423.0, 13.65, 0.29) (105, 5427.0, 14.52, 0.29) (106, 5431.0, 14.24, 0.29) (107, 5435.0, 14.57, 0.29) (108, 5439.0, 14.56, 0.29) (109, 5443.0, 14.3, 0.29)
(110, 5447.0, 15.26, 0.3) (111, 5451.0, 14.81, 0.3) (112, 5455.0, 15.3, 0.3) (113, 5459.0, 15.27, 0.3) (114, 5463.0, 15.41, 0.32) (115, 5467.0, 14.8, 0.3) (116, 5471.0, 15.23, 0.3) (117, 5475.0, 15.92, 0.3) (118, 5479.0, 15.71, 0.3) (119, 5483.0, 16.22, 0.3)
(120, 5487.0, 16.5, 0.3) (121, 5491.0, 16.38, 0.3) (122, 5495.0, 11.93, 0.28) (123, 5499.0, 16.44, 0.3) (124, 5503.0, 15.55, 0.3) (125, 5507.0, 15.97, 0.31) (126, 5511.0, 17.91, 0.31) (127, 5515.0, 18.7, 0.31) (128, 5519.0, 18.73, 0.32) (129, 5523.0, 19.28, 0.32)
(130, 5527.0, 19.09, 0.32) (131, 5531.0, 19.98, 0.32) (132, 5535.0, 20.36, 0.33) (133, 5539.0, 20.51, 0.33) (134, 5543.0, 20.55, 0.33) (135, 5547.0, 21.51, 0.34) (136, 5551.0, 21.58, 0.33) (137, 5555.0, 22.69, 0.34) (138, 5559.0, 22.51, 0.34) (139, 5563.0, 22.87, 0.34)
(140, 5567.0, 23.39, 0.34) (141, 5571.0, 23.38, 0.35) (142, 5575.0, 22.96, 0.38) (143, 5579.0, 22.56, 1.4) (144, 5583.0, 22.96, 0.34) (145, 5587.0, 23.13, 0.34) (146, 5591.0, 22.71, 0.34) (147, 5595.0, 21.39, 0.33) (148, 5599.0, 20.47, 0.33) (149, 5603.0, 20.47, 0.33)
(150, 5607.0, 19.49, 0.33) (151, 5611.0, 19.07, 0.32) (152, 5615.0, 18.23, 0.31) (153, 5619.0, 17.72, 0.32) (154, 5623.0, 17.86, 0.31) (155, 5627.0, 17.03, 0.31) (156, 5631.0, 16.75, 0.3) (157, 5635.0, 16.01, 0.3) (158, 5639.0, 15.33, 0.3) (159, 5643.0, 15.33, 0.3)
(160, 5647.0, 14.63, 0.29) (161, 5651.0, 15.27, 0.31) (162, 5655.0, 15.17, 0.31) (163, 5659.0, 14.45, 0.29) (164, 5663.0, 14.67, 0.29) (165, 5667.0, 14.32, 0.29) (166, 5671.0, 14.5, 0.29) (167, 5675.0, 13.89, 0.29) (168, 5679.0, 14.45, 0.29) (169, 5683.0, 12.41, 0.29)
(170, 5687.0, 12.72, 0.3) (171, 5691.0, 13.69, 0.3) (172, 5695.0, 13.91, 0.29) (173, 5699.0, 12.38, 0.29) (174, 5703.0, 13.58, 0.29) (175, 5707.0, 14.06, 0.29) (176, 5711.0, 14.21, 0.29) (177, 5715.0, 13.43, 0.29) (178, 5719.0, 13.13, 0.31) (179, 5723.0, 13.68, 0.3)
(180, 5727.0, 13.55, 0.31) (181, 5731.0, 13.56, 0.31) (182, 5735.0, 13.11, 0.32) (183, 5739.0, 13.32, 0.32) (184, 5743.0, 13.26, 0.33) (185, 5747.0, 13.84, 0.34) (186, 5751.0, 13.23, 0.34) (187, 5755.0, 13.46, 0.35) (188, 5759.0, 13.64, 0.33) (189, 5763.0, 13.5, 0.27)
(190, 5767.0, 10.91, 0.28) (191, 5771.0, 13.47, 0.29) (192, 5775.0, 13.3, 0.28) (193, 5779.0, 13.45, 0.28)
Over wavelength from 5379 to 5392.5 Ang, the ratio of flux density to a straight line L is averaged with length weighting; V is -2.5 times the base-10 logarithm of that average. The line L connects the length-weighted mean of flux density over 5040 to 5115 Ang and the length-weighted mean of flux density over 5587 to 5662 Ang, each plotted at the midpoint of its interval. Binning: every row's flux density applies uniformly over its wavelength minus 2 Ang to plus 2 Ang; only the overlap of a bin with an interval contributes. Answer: 0.325 mag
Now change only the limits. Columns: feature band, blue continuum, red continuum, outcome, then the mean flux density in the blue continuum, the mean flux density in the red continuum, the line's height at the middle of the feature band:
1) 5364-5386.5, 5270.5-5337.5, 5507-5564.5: 0.16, 13.1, 20.3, 15.3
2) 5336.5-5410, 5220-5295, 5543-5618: 0.20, 13.3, 21.7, 16.3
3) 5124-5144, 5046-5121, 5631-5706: 0.28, 16.6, 14.3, 16.4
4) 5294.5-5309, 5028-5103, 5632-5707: 0.25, 17.5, 14.3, 16.2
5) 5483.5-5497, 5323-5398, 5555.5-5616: 0.21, 13.4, 21.8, 18.2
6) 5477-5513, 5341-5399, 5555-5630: 0.12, 13.5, 21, 17.7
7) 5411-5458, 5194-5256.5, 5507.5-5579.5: 0.25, 13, 20.9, 18.2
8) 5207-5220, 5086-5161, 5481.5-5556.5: 0.20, 14.1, 18.4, 15.1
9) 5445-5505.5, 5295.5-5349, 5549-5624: 0.17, 13.2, 21.4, 17.9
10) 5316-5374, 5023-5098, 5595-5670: 0.26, 17.7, 16.9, 17.3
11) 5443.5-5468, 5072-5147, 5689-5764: -0.08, 14.8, 13.5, 14.1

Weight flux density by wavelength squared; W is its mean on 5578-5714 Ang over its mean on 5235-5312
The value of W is 1.43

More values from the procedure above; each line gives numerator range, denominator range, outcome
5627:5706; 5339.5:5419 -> 1.18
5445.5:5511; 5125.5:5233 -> 1.35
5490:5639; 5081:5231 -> 1.69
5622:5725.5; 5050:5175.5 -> 1.19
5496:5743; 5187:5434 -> 1.45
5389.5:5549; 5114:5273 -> 1.36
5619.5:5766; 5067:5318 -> 1.25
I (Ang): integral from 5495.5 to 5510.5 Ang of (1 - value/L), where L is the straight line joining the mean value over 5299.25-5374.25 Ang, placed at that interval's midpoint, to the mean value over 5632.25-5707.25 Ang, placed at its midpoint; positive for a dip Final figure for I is -2.1 Ang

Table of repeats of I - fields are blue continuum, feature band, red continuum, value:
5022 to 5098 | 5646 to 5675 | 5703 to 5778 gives -1.6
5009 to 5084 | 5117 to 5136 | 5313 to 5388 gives 4.0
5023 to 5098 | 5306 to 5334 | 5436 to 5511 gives 5.3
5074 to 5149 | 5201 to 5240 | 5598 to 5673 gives 5.7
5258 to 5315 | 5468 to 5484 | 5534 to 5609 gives 2.8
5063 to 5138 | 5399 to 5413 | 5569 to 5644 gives 3.1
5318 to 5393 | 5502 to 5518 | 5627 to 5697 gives -3.6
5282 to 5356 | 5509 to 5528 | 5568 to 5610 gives 0.9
